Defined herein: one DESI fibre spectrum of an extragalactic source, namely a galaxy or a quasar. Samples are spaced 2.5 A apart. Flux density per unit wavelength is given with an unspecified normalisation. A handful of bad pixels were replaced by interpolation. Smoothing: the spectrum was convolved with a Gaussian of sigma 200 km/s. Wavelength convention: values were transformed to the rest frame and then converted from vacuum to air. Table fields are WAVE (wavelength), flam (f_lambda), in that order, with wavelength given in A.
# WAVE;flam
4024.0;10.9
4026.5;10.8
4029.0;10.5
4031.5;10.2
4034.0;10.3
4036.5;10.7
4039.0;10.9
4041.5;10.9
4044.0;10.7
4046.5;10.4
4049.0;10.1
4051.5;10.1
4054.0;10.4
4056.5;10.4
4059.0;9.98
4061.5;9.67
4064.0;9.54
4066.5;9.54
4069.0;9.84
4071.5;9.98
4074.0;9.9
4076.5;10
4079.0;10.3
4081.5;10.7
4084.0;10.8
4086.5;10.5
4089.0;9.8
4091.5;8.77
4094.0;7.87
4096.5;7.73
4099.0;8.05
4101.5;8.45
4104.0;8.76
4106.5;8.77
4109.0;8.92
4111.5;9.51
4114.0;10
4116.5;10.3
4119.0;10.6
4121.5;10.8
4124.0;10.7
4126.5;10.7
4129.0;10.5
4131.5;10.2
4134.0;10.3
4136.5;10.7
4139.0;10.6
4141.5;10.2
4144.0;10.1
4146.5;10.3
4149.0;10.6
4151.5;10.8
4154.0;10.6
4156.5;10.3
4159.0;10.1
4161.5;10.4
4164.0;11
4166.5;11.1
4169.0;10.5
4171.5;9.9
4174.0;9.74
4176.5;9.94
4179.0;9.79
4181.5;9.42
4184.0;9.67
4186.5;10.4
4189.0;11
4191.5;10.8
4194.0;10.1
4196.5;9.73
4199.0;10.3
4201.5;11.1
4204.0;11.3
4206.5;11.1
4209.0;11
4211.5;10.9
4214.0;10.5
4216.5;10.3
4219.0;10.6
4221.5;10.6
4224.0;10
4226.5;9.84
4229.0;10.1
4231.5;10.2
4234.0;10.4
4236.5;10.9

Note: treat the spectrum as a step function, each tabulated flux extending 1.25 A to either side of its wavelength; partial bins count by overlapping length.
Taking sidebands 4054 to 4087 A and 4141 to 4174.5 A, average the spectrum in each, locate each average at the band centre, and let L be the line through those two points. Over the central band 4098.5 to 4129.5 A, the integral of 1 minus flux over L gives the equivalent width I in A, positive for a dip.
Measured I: 1.64 A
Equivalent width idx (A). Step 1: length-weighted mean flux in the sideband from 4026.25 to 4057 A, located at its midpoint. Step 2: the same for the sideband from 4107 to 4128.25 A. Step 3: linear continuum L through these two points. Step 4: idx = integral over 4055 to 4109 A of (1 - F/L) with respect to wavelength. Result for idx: 4.3 A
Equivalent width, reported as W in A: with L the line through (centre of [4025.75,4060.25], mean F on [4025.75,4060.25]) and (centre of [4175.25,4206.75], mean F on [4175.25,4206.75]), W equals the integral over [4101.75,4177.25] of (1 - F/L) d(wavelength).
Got 1.2 A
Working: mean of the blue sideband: 10.5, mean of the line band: 10.2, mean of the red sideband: 10.3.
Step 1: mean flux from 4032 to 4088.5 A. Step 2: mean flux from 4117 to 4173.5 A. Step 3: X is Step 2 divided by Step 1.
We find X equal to 1.02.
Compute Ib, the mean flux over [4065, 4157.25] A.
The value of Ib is 9.9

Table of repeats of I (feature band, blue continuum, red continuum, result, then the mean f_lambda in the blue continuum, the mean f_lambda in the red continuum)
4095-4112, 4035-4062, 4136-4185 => 3.0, 10.4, 10.3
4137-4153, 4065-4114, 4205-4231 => -0.9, 9.4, 10.5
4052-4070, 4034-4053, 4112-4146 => 1.0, 10.5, 10.4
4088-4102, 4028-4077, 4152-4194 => 2.5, 10.2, 10.3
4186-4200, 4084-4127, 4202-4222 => 0.2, 9.44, 10.8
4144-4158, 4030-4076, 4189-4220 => 0.0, 10.2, 10.7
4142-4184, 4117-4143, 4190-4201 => 0.6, 10.5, 10.3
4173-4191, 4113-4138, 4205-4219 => 1.1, 10.5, 10.8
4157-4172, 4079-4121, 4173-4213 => -0.6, 9.4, 10.4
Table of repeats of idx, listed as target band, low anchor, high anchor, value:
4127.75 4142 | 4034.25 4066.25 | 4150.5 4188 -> -0.2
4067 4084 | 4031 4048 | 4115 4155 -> 0.7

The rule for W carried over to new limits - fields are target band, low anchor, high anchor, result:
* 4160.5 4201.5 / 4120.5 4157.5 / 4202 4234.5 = 1.0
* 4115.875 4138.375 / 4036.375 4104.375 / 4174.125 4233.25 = -1.1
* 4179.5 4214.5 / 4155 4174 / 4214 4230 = -0.6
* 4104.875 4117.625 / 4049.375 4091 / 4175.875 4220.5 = 0.9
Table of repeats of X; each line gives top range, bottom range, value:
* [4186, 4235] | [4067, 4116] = 1.12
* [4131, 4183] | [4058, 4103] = 1.08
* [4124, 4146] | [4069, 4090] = 1.02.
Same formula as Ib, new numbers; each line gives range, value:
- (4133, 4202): 10.3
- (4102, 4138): 10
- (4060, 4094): 9.87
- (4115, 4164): 10.5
